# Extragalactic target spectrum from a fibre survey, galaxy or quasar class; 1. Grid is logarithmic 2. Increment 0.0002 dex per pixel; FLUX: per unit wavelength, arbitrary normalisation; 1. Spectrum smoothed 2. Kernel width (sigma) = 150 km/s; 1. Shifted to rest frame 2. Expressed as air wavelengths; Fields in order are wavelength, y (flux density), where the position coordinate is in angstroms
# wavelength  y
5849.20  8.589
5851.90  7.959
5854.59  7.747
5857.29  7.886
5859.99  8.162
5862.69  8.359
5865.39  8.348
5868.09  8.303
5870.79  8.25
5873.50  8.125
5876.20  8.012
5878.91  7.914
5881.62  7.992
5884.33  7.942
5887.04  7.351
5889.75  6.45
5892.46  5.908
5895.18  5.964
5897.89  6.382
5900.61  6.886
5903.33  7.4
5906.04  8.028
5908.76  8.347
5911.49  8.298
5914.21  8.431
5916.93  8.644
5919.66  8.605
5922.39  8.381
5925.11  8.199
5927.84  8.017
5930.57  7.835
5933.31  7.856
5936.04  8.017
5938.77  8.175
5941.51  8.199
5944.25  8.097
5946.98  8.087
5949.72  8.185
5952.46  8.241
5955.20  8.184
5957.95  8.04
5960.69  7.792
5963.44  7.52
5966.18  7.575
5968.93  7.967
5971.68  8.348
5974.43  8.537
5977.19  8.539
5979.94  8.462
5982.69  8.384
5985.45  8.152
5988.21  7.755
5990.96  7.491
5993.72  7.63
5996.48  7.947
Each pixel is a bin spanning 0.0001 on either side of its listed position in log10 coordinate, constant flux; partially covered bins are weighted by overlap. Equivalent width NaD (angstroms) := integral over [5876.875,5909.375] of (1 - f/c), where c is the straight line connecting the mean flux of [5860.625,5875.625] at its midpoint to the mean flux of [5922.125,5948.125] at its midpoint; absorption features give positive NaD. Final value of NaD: 3.92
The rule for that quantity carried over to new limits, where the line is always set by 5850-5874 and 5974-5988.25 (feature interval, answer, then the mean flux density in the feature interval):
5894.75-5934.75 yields 1.8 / 7.86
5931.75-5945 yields 0.3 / 8.06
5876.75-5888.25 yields 0.5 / 7.82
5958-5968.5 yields 0.8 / 7.71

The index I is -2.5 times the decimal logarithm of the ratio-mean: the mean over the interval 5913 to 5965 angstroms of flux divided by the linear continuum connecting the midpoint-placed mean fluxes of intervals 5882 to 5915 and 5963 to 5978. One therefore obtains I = -0.05 mag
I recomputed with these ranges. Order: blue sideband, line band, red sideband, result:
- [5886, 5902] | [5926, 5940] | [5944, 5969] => -0.08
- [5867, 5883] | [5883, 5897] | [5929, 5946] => 0.20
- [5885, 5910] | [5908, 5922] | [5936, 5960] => -0.15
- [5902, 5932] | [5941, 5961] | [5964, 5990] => 0.01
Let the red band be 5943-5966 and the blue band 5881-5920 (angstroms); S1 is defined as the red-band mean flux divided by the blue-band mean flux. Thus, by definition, 1.1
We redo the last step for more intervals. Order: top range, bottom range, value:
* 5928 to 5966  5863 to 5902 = 1.08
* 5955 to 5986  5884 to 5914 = 1.13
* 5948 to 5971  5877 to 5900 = 1.13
